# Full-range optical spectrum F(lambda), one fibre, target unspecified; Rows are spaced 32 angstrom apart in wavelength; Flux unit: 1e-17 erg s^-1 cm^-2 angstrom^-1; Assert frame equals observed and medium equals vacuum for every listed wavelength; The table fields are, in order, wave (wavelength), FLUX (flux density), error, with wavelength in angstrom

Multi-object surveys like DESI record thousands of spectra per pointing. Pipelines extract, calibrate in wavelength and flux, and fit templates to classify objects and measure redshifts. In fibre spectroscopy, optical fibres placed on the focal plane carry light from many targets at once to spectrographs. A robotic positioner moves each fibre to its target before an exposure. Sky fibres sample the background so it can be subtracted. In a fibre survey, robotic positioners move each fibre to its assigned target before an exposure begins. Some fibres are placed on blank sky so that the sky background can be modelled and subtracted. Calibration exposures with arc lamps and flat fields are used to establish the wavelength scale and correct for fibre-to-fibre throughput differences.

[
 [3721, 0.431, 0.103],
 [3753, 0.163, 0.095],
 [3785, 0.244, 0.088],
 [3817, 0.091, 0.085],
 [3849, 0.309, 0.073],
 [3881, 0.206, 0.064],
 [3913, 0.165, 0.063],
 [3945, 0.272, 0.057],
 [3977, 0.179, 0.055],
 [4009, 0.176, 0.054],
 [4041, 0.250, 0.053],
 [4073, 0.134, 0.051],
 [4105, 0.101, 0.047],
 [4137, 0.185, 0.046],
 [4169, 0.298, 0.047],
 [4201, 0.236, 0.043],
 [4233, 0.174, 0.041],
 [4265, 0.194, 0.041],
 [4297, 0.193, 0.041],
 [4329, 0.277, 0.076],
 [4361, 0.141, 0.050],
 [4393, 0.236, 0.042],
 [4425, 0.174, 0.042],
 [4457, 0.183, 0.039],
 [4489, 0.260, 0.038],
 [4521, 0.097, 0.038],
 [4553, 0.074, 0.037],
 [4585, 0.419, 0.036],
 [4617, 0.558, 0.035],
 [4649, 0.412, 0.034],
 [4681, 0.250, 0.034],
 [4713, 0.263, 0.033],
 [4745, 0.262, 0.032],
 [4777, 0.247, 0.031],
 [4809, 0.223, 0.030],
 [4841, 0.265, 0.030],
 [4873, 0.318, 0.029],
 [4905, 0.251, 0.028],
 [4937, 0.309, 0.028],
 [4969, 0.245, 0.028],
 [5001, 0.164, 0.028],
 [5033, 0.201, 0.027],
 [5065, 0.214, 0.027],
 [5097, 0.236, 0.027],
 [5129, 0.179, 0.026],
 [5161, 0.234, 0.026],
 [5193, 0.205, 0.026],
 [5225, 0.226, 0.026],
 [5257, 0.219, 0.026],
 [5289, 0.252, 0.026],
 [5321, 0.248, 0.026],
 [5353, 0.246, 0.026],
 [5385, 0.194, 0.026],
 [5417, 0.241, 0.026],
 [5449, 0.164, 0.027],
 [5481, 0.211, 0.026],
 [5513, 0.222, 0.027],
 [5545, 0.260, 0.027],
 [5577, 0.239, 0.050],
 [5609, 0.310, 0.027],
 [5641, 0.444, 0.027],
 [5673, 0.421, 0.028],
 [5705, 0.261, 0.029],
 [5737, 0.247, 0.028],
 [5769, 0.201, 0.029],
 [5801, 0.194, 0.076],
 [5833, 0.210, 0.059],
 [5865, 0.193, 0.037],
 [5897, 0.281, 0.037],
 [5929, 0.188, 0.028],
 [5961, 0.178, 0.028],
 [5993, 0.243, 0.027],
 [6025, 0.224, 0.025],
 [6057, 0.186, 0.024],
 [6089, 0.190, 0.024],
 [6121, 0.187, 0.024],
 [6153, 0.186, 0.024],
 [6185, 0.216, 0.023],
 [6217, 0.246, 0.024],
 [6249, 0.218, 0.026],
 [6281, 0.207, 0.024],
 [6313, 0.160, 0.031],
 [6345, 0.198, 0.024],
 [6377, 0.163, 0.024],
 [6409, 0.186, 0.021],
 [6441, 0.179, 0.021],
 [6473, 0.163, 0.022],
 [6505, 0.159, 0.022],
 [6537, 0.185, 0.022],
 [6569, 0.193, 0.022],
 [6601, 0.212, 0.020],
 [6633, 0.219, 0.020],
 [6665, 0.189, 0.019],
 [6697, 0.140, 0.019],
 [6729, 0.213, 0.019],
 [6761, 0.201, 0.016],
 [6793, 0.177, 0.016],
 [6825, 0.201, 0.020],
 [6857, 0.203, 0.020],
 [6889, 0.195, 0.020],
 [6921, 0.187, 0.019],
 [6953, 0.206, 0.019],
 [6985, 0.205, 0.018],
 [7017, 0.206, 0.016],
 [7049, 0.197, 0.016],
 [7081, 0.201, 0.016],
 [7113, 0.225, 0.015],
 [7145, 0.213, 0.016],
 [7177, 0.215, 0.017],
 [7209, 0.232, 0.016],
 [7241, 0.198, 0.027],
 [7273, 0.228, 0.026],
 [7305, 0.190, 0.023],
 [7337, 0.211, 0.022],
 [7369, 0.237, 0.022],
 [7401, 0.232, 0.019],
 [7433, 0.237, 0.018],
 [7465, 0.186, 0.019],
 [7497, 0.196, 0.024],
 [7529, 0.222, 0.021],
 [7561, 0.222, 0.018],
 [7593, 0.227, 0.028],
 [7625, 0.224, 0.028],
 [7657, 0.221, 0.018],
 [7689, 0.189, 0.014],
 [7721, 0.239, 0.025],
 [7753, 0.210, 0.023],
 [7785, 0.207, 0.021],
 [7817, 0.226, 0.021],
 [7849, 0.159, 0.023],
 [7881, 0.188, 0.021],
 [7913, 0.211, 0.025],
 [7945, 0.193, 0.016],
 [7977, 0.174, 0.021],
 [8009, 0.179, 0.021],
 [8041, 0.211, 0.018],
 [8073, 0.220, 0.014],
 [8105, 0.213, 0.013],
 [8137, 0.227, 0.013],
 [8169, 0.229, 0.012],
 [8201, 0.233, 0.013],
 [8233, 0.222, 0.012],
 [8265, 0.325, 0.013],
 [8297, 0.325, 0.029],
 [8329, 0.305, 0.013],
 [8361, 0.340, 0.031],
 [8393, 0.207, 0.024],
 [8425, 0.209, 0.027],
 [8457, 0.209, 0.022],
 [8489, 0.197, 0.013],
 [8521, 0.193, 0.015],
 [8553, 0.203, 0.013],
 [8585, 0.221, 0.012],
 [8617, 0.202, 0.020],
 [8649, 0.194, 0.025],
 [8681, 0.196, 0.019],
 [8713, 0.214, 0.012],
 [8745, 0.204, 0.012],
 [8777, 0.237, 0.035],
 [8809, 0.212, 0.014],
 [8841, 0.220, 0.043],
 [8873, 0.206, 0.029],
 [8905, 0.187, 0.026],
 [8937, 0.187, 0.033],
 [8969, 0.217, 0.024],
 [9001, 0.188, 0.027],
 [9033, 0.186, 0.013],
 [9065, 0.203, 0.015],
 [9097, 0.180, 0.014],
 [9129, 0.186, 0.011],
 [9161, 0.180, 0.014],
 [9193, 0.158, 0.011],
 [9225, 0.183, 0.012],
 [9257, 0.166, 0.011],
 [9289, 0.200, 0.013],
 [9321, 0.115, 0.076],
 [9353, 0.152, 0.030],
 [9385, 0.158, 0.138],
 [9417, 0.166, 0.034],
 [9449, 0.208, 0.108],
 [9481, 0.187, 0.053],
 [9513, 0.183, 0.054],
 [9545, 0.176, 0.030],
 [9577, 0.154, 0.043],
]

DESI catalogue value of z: 1.97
